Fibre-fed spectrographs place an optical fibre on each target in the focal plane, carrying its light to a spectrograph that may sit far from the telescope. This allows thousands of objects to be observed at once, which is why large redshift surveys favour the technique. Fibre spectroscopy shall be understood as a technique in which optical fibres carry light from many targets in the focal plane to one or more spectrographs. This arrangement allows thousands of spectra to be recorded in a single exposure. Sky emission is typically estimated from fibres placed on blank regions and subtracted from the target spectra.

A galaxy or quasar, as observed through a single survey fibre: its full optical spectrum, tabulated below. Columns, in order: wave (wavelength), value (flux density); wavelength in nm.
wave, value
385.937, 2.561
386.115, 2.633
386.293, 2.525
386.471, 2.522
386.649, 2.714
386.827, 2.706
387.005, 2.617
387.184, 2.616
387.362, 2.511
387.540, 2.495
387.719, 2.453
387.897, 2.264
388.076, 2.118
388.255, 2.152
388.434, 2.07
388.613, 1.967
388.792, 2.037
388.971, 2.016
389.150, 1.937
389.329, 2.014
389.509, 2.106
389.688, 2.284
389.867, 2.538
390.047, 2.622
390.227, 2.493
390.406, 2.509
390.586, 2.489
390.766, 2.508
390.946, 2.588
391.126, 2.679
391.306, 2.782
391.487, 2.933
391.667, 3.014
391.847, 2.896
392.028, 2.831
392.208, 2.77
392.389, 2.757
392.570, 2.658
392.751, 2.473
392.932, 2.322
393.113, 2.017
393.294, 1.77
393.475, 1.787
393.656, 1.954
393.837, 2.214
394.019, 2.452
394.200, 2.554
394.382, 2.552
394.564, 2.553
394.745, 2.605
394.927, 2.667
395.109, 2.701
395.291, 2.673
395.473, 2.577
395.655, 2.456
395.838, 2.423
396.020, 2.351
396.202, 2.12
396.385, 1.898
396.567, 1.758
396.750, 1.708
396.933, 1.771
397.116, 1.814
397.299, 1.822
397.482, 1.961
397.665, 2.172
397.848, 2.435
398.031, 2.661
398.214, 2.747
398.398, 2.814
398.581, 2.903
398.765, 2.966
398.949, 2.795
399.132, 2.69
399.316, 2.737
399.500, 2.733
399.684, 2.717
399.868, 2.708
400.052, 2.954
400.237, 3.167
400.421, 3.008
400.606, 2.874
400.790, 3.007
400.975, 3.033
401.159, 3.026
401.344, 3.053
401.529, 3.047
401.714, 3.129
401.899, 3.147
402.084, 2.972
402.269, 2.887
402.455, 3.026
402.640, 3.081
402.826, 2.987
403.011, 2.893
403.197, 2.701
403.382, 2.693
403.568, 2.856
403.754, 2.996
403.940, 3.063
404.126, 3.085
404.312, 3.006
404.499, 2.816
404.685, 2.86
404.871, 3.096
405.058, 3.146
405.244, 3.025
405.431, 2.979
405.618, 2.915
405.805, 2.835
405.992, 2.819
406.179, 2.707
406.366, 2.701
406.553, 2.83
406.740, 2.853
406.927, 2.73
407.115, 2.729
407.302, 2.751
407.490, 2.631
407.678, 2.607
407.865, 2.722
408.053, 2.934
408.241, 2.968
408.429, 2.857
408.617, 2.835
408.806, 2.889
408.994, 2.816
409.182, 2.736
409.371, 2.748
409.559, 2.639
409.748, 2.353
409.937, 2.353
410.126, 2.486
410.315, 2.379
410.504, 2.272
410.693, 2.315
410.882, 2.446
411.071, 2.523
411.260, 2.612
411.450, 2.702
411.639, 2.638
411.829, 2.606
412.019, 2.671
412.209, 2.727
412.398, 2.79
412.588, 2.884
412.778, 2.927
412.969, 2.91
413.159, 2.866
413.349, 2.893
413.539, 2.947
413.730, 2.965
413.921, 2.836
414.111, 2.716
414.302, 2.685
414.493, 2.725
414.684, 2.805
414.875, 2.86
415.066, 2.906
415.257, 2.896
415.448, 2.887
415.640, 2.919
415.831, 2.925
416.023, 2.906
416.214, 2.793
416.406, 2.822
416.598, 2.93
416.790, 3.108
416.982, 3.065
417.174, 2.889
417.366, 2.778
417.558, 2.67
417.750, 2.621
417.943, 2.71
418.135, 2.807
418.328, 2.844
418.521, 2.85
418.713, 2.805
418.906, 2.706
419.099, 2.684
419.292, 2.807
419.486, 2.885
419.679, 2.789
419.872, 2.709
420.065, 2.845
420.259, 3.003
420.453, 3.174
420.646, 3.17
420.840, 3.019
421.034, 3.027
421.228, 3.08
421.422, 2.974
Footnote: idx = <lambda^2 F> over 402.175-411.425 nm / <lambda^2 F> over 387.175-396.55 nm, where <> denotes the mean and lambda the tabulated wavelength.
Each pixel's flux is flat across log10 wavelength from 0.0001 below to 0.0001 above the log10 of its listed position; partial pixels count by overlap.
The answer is 1.25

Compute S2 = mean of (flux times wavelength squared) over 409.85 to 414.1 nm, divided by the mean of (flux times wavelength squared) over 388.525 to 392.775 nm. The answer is 1.19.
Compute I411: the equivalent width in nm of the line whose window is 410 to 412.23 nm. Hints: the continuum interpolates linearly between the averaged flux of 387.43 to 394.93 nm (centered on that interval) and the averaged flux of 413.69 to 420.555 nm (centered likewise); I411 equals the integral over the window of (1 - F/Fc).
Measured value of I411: 0.177 nm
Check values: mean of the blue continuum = 2.4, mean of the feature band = 2.52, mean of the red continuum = 2.84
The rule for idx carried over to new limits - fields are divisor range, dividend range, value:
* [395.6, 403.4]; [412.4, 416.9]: 1.17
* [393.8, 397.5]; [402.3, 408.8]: 1.33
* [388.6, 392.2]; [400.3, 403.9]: 1.27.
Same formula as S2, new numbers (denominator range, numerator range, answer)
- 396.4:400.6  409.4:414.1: 1.14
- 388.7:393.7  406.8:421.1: 1.28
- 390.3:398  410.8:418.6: 1.31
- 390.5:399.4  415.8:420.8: 1.31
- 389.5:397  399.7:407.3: 1.27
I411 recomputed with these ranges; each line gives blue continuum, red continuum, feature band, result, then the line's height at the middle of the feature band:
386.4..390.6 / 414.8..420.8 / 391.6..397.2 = 0.20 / 2.45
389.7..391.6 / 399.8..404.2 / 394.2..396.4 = 0.21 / 2.76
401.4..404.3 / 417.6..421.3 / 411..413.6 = 0.13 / 2.91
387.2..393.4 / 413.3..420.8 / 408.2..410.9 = 0.13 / 2.73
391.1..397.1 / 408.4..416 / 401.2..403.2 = -0.36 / 2.55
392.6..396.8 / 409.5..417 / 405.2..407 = -0.19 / 2.57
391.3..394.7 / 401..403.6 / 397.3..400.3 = 0.13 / 2.79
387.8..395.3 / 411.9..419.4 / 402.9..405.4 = -0.30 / 2.63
